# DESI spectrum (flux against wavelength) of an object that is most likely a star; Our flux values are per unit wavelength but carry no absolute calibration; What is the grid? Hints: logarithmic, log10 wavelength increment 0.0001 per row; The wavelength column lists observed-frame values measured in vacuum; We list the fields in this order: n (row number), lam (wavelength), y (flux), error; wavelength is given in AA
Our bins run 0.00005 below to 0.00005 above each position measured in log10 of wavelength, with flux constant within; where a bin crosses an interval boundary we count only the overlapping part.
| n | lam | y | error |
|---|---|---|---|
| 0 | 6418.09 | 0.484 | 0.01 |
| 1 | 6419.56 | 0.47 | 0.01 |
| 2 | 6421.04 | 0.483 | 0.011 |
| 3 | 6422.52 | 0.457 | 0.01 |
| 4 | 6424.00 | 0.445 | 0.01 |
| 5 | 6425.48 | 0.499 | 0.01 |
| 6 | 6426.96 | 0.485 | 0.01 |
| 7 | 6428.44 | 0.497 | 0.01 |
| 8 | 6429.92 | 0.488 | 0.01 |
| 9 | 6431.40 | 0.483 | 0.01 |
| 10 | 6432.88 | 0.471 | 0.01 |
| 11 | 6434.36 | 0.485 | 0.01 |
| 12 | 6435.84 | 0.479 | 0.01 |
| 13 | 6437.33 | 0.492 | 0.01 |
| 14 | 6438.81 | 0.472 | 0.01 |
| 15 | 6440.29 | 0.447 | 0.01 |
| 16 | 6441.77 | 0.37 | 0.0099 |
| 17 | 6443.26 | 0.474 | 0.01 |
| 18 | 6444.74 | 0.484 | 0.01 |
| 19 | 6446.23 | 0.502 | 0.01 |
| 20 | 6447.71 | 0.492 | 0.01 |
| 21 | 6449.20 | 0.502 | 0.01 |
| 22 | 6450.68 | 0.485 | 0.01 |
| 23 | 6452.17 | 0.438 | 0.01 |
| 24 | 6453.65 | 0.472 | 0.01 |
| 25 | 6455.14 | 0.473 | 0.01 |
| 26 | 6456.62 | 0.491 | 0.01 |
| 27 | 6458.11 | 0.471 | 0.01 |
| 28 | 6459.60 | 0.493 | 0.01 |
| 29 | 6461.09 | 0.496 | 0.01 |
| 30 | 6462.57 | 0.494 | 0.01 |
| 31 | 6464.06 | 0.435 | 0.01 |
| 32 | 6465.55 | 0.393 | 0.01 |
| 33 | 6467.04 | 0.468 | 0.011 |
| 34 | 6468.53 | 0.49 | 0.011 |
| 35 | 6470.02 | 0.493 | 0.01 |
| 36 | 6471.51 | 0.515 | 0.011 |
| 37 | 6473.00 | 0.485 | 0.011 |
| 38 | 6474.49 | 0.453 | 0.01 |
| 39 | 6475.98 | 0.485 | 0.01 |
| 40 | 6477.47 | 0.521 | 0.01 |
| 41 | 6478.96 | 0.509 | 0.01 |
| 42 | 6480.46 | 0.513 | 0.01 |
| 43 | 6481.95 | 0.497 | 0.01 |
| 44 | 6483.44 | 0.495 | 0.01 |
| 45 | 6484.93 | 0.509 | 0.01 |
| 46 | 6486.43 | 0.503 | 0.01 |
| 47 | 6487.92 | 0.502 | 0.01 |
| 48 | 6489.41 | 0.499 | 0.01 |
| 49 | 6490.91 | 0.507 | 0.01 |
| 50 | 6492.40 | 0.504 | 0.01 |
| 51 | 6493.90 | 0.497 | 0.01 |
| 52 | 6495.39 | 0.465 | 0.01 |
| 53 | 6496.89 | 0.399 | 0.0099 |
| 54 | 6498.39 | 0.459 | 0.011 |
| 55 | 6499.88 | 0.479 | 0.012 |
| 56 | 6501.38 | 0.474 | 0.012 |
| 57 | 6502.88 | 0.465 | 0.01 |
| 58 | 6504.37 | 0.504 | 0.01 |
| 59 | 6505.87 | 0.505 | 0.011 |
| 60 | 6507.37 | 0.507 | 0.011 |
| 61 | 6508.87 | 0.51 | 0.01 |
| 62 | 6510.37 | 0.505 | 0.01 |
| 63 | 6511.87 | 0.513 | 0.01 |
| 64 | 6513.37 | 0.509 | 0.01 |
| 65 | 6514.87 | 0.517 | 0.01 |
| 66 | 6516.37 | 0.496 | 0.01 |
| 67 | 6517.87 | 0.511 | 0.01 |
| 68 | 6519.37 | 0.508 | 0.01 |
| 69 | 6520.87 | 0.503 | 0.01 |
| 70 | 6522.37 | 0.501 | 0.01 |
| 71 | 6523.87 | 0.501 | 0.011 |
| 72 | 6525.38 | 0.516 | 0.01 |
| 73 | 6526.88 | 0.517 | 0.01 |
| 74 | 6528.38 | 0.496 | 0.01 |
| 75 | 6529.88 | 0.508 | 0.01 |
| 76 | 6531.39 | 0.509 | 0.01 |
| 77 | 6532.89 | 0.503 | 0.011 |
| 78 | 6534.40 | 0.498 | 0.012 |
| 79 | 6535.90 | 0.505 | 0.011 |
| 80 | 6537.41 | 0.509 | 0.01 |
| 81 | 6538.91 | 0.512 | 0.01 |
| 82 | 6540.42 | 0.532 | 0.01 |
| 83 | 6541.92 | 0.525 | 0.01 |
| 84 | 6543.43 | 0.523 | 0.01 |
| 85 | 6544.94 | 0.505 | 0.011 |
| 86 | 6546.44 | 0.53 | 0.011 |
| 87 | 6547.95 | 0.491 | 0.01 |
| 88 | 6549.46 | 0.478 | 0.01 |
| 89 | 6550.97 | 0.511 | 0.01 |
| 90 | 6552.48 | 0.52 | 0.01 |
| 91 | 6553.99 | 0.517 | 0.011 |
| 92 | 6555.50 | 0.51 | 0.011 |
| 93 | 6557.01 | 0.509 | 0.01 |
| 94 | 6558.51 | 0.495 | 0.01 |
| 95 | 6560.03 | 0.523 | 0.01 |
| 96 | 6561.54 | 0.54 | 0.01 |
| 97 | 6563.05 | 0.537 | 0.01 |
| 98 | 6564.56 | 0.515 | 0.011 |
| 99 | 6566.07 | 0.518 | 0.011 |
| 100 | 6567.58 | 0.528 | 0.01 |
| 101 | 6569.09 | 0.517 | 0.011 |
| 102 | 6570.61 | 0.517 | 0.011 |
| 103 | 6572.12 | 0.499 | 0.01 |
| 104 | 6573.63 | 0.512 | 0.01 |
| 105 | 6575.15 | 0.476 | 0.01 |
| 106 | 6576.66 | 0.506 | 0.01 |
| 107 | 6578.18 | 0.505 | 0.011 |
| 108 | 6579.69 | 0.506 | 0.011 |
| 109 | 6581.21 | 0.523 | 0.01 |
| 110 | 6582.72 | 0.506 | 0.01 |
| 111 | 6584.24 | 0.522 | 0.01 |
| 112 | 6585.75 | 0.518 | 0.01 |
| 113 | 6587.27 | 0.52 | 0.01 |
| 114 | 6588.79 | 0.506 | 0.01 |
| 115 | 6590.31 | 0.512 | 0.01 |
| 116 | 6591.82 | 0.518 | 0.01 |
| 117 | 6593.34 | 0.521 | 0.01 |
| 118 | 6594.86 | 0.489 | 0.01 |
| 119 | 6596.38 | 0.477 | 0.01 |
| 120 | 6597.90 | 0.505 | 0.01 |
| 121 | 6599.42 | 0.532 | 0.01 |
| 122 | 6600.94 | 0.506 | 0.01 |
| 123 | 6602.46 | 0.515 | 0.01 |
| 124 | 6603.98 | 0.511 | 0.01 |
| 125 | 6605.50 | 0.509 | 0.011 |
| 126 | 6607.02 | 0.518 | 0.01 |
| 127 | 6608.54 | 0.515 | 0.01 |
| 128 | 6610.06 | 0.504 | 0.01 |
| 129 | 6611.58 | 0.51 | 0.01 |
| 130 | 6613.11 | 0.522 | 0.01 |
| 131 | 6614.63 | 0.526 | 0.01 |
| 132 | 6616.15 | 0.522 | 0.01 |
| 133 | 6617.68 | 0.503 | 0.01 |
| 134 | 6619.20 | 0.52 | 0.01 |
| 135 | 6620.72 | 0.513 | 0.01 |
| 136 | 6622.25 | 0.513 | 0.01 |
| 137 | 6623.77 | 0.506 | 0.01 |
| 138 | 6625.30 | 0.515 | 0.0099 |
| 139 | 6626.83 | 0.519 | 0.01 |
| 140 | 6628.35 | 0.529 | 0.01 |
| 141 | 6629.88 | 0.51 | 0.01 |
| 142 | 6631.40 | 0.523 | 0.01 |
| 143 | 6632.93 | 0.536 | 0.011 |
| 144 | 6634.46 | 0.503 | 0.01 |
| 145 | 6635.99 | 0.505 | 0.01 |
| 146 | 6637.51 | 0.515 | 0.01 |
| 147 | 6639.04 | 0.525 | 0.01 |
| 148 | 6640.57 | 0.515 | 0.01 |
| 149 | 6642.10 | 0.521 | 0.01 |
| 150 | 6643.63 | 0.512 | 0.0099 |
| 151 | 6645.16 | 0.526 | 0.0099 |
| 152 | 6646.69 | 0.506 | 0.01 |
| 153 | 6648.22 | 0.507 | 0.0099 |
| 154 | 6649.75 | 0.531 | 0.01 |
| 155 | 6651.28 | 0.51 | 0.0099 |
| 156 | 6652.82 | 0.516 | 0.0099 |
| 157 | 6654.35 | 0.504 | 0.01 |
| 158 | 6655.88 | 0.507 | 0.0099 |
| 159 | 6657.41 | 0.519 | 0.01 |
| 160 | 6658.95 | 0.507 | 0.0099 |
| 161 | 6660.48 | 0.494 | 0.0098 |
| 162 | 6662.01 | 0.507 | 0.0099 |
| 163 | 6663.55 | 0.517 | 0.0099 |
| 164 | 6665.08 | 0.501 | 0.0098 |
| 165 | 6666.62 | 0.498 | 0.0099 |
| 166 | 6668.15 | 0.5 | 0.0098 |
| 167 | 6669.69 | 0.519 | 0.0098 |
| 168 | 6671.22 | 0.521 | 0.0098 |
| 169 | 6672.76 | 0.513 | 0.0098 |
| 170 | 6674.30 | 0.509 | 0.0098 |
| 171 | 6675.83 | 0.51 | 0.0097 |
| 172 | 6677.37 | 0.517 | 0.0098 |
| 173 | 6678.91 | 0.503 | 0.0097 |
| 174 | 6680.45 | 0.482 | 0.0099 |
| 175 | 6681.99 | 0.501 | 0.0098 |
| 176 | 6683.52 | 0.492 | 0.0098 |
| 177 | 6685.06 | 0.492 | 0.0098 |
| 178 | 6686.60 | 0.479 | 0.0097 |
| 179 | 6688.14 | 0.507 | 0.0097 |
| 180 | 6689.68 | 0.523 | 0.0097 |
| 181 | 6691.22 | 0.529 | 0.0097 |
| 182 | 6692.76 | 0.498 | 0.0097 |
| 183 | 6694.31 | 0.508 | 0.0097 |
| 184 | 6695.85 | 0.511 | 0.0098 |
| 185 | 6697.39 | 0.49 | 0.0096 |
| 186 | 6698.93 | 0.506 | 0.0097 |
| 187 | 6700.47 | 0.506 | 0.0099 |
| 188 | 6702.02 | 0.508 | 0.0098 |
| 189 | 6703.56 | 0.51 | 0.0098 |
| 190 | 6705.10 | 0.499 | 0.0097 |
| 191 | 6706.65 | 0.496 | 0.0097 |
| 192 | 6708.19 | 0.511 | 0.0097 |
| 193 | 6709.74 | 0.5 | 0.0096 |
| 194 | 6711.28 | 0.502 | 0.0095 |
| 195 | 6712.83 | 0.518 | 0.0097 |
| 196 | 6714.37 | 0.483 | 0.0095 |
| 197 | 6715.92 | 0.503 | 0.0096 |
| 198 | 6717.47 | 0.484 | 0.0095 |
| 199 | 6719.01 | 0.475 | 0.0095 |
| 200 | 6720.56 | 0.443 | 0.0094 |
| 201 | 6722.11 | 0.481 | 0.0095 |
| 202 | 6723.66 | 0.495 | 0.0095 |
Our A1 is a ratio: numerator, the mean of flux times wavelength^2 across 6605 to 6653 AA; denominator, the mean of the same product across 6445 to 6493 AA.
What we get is 1.11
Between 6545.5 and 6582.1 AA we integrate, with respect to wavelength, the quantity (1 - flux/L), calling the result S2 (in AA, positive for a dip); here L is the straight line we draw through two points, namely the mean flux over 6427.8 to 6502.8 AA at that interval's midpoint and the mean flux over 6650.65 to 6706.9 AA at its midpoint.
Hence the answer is -1.49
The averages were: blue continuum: 0.48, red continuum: 0.506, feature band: 0.512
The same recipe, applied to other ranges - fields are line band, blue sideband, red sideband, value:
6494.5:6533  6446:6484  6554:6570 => 0.5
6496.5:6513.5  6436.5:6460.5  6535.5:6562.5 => 0.3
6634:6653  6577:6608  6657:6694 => -0.3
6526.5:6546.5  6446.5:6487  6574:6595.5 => -0.5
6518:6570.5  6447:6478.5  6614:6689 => -2.1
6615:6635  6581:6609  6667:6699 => -0.3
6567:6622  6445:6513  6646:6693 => -1.4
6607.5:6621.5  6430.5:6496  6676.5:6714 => -0.5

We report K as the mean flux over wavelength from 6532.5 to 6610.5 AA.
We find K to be 0.512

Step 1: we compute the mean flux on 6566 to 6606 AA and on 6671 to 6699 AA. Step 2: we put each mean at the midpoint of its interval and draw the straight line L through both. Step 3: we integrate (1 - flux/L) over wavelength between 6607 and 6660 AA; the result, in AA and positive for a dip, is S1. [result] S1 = -0.8 AA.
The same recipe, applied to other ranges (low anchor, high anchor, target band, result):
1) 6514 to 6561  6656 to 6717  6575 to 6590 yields -0.1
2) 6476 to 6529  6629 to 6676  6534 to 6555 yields -0.4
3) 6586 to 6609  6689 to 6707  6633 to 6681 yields -0.2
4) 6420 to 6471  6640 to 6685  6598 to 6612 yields -0.4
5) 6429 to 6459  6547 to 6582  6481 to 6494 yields -0.4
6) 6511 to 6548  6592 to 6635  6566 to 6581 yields 0.1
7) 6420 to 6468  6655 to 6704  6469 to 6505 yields -0.8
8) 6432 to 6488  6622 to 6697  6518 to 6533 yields -0.5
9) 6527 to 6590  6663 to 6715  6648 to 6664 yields -0.1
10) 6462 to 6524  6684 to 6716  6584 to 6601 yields -0.5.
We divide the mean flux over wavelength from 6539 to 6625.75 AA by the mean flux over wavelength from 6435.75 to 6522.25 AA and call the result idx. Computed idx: 1.1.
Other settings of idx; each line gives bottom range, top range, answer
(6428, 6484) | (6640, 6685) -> 1.06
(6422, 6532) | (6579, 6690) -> 1.05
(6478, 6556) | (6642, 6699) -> 1.01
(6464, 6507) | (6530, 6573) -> 1.06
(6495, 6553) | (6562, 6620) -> 1.02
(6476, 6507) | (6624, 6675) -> 1.05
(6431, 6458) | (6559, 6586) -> 1.09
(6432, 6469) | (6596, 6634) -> 1.09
